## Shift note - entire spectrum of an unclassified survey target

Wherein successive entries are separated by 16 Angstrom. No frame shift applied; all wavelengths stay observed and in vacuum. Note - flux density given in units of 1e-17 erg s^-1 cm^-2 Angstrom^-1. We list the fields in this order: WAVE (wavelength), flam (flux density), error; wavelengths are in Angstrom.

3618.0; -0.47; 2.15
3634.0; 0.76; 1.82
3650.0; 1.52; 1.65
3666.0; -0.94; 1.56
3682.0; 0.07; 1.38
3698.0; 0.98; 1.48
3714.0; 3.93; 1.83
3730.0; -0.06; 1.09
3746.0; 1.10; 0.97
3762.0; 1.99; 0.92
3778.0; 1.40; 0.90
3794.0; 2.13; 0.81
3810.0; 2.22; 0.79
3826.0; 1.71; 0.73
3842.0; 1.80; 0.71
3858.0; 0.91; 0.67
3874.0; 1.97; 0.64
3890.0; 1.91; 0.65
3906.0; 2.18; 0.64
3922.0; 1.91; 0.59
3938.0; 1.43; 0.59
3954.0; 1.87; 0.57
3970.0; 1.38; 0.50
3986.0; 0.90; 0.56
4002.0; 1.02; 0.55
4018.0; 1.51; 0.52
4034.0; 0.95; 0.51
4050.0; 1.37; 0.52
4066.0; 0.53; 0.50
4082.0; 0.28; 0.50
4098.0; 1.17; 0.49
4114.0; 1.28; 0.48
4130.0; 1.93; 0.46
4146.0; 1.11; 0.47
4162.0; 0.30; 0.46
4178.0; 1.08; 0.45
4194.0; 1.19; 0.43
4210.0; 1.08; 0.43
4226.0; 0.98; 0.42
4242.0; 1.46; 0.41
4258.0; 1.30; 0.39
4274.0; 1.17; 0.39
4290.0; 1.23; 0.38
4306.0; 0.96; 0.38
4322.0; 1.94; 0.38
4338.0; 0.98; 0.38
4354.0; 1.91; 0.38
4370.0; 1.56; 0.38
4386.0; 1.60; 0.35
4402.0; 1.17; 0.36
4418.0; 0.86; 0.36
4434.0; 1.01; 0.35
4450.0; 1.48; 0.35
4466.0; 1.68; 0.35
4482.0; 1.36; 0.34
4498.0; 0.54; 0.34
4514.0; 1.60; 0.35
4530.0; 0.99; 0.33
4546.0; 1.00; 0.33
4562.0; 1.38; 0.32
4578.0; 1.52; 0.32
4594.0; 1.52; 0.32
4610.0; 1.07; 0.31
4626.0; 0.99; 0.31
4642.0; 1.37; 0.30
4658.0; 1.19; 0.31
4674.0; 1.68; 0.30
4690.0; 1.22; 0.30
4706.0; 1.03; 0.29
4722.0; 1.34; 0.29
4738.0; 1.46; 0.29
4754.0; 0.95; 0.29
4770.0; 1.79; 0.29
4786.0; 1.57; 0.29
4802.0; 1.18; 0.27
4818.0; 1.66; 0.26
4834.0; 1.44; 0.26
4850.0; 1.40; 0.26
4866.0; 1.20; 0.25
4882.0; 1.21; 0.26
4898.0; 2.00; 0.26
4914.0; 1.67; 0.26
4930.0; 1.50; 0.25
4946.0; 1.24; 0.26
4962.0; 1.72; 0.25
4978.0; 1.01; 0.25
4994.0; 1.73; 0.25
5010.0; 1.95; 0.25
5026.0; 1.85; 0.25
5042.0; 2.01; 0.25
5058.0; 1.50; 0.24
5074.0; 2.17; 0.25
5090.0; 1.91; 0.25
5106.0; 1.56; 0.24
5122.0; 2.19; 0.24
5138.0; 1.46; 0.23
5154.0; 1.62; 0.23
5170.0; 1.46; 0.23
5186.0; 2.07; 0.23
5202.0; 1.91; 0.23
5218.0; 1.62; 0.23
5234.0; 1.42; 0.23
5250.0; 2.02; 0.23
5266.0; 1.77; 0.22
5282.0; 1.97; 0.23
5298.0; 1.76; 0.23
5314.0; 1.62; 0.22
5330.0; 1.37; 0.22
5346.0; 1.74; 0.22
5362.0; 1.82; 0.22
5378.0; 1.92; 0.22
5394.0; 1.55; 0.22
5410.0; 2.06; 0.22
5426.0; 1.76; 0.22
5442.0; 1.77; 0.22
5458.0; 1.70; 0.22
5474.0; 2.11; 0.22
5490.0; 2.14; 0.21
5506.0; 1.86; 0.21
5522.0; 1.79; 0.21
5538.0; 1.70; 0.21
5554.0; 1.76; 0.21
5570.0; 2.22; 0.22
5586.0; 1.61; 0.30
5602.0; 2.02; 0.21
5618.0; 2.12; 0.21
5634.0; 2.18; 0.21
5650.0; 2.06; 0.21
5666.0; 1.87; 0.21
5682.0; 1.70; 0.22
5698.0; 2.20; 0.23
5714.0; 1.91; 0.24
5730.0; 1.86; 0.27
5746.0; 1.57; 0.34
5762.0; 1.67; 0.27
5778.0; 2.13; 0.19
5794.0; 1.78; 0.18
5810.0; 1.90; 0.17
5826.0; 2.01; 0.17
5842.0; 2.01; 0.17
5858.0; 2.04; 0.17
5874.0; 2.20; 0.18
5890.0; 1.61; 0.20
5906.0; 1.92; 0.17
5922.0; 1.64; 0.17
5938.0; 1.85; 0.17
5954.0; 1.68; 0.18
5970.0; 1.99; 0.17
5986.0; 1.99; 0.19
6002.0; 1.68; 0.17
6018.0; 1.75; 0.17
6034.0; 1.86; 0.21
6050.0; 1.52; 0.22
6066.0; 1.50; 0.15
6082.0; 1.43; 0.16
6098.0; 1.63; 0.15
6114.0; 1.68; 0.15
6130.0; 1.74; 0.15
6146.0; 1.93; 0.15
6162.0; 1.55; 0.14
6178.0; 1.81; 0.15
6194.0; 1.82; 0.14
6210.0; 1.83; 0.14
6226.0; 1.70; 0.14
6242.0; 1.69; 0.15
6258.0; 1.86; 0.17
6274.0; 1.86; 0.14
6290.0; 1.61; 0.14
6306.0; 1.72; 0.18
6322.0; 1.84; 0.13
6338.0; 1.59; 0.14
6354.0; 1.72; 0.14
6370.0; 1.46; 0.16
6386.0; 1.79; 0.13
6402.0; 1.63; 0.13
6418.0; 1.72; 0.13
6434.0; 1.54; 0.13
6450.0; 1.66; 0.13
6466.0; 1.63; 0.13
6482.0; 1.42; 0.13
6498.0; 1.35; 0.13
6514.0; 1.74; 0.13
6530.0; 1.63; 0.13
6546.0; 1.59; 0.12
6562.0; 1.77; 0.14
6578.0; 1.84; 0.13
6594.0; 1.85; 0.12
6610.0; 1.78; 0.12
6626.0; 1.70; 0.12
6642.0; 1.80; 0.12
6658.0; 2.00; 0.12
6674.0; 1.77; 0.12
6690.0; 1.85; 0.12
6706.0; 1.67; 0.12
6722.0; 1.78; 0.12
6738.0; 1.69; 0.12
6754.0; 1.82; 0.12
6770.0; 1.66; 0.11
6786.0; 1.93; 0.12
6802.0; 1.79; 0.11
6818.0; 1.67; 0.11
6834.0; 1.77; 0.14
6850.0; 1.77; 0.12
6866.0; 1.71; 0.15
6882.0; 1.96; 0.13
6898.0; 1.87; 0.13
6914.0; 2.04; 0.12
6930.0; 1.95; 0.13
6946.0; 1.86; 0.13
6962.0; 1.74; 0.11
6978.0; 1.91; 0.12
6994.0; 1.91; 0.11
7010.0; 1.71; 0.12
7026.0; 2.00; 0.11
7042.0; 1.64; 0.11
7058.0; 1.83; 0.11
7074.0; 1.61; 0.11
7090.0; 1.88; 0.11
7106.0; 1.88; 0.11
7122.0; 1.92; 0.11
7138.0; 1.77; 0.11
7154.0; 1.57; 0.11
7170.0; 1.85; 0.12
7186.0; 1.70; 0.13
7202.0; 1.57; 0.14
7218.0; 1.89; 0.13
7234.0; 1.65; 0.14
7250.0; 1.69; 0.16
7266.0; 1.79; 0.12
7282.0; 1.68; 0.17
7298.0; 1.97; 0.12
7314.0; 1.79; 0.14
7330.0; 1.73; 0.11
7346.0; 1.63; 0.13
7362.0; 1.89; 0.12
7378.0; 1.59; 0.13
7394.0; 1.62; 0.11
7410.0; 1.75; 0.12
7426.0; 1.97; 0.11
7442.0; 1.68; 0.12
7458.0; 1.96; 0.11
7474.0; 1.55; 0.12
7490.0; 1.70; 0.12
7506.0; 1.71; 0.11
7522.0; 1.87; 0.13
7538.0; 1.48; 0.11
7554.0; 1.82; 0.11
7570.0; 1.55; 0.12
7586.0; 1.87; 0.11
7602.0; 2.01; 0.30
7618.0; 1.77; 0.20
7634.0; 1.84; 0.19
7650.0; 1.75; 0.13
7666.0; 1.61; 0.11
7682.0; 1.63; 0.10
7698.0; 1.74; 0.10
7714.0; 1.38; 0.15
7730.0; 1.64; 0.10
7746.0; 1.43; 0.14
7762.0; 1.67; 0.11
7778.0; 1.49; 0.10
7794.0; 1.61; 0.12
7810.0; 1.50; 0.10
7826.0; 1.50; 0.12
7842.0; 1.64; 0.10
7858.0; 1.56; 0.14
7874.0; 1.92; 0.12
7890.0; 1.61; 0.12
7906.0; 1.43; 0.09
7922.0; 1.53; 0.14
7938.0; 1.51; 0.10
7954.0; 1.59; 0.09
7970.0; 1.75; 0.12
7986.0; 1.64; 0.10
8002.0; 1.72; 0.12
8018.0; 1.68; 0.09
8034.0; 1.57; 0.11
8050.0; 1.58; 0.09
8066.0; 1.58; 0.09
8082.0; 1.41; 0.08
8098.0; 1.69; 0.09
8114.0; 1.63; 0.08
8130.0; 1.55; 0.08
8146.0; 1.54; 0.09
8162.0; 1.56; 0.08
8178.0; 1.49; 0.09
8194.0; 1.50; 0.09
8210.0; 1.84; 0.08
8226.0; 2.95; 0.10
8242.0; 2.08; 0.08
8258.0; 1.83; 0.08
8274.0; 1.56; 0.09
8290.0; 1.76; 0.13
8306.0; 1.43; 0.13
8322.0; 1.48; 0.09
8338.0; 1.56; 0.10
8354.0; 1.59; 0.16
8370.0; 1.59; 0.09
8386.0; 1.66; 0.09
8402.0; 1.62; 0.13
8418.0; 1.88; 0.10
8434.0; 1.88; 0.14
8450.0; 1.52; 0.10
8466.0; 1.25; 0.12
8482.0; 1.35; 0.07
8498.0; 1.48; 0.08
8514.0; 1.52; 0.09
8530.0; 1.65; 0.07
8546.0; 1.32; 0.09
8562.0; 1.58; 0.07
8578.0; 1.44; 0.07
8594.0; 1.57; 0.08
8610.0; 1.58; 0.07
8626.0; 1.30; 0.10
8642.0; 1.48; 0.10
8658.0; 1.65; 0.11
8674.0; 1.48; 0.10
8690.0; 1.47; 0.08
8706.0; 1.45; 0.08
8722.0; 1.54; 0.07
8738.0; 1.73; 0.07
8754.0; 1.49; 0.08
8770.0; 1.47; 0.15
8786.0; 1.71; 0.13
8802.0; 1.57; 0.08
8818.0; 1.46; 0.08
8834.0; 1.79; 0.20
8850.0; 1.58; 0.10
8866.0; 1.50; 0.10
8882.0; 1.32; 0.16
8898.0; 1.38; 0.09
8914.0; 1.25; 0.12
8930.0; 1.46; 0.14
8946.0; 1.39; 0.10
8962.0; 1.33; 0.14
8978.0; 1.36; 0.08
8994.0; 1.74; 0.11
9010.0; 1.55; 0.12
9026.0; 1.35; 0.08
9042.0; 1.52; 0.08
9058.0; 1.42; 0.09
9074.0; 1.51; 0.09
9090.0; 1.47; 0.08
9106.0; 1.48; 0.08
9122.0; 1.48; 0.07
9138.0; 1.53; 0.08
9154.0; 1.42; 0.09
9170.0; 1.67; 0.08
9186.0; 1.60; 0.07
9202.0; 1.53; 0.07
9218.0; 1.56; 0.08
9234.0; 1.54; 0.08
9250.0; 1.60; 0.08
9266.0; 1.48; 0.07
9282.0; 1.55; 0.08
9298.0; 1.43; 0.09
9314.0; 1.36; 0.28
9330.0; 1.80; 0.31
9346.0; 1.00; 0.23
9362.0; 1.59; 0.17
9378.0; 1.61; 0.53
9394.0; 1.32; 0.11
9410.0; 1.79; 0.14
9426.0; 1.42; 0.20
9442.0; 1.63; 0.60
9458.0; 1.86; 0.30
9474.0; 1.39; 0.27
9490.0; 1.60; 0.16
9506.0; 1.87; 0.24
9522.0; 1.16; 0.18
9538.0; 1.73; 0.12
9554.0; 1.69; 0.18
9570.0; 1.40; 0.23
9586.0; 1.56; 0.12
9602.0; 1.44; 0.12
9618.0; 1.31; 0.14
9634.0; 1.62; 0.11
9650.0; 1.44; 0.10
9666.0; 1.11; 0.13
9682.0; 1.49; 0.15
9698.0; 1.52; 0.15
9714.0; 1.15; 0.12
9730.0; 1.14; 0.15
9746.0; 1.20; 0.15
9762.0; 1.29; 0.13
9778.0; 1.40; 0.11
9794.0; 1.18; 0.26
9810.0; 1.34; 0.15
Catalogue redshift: 0.25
